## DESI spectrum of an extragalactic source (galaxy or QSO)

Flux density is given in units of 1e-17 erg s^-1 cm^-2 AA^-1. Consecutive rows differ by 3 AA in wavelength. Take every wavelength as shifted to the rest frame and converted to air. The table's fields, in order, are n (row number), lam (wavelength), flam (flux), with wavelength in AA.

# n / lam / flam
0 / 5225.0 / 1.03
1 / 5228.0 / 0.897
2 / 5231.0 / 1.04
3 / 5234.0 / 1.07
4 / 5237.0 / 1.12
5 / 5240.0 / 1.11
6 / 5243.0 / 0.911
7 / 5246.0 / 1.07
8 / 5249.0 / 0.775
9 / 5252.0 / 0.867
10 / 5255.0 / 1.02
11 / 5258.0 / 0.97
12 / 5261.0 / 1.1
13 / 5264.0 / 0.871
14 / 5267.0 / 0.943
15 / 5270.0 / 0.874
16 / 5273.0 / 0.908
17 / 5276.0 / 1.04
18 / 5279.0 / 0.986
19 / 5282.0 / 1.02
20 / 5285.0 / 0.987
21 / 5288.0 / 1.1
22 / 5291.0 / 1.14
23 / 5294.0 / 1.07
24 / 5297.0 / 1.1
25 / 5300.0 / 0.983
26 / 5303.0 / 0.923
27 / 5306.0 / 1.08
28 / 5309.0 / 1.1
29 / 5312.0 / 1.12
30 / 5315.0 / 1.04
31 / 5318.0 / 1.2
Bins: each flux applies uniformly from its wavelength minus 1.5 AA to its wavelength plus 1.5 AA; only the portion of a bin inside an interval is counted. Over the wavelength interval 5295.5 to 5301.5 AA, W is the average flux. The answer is 1.04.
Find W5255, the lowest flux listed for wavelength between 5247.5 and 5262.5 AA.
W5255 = 0.775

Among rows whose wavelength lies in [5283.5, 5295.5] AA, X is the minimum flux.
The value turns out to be 0.987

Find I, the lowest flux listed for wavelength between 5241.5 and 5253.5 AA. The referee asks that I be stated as 0.775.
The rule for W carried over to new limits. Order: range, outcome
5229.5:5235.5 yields 1.05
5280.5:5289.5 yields 1.04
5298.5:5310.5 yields 1.02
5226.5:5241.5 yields 1.05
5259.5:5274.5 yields 0.939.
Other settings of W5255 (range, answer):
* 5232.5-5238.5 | 1.07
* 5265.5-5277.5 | 0.874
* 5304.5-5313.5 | 1.08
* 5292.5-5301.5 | 0.983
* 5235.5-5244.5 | 0.911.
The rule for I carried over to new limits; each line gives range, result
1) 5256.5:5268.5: 0.871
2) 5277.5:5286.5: 0.986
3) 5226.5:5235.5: 0.897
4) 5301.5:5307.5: 0.923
